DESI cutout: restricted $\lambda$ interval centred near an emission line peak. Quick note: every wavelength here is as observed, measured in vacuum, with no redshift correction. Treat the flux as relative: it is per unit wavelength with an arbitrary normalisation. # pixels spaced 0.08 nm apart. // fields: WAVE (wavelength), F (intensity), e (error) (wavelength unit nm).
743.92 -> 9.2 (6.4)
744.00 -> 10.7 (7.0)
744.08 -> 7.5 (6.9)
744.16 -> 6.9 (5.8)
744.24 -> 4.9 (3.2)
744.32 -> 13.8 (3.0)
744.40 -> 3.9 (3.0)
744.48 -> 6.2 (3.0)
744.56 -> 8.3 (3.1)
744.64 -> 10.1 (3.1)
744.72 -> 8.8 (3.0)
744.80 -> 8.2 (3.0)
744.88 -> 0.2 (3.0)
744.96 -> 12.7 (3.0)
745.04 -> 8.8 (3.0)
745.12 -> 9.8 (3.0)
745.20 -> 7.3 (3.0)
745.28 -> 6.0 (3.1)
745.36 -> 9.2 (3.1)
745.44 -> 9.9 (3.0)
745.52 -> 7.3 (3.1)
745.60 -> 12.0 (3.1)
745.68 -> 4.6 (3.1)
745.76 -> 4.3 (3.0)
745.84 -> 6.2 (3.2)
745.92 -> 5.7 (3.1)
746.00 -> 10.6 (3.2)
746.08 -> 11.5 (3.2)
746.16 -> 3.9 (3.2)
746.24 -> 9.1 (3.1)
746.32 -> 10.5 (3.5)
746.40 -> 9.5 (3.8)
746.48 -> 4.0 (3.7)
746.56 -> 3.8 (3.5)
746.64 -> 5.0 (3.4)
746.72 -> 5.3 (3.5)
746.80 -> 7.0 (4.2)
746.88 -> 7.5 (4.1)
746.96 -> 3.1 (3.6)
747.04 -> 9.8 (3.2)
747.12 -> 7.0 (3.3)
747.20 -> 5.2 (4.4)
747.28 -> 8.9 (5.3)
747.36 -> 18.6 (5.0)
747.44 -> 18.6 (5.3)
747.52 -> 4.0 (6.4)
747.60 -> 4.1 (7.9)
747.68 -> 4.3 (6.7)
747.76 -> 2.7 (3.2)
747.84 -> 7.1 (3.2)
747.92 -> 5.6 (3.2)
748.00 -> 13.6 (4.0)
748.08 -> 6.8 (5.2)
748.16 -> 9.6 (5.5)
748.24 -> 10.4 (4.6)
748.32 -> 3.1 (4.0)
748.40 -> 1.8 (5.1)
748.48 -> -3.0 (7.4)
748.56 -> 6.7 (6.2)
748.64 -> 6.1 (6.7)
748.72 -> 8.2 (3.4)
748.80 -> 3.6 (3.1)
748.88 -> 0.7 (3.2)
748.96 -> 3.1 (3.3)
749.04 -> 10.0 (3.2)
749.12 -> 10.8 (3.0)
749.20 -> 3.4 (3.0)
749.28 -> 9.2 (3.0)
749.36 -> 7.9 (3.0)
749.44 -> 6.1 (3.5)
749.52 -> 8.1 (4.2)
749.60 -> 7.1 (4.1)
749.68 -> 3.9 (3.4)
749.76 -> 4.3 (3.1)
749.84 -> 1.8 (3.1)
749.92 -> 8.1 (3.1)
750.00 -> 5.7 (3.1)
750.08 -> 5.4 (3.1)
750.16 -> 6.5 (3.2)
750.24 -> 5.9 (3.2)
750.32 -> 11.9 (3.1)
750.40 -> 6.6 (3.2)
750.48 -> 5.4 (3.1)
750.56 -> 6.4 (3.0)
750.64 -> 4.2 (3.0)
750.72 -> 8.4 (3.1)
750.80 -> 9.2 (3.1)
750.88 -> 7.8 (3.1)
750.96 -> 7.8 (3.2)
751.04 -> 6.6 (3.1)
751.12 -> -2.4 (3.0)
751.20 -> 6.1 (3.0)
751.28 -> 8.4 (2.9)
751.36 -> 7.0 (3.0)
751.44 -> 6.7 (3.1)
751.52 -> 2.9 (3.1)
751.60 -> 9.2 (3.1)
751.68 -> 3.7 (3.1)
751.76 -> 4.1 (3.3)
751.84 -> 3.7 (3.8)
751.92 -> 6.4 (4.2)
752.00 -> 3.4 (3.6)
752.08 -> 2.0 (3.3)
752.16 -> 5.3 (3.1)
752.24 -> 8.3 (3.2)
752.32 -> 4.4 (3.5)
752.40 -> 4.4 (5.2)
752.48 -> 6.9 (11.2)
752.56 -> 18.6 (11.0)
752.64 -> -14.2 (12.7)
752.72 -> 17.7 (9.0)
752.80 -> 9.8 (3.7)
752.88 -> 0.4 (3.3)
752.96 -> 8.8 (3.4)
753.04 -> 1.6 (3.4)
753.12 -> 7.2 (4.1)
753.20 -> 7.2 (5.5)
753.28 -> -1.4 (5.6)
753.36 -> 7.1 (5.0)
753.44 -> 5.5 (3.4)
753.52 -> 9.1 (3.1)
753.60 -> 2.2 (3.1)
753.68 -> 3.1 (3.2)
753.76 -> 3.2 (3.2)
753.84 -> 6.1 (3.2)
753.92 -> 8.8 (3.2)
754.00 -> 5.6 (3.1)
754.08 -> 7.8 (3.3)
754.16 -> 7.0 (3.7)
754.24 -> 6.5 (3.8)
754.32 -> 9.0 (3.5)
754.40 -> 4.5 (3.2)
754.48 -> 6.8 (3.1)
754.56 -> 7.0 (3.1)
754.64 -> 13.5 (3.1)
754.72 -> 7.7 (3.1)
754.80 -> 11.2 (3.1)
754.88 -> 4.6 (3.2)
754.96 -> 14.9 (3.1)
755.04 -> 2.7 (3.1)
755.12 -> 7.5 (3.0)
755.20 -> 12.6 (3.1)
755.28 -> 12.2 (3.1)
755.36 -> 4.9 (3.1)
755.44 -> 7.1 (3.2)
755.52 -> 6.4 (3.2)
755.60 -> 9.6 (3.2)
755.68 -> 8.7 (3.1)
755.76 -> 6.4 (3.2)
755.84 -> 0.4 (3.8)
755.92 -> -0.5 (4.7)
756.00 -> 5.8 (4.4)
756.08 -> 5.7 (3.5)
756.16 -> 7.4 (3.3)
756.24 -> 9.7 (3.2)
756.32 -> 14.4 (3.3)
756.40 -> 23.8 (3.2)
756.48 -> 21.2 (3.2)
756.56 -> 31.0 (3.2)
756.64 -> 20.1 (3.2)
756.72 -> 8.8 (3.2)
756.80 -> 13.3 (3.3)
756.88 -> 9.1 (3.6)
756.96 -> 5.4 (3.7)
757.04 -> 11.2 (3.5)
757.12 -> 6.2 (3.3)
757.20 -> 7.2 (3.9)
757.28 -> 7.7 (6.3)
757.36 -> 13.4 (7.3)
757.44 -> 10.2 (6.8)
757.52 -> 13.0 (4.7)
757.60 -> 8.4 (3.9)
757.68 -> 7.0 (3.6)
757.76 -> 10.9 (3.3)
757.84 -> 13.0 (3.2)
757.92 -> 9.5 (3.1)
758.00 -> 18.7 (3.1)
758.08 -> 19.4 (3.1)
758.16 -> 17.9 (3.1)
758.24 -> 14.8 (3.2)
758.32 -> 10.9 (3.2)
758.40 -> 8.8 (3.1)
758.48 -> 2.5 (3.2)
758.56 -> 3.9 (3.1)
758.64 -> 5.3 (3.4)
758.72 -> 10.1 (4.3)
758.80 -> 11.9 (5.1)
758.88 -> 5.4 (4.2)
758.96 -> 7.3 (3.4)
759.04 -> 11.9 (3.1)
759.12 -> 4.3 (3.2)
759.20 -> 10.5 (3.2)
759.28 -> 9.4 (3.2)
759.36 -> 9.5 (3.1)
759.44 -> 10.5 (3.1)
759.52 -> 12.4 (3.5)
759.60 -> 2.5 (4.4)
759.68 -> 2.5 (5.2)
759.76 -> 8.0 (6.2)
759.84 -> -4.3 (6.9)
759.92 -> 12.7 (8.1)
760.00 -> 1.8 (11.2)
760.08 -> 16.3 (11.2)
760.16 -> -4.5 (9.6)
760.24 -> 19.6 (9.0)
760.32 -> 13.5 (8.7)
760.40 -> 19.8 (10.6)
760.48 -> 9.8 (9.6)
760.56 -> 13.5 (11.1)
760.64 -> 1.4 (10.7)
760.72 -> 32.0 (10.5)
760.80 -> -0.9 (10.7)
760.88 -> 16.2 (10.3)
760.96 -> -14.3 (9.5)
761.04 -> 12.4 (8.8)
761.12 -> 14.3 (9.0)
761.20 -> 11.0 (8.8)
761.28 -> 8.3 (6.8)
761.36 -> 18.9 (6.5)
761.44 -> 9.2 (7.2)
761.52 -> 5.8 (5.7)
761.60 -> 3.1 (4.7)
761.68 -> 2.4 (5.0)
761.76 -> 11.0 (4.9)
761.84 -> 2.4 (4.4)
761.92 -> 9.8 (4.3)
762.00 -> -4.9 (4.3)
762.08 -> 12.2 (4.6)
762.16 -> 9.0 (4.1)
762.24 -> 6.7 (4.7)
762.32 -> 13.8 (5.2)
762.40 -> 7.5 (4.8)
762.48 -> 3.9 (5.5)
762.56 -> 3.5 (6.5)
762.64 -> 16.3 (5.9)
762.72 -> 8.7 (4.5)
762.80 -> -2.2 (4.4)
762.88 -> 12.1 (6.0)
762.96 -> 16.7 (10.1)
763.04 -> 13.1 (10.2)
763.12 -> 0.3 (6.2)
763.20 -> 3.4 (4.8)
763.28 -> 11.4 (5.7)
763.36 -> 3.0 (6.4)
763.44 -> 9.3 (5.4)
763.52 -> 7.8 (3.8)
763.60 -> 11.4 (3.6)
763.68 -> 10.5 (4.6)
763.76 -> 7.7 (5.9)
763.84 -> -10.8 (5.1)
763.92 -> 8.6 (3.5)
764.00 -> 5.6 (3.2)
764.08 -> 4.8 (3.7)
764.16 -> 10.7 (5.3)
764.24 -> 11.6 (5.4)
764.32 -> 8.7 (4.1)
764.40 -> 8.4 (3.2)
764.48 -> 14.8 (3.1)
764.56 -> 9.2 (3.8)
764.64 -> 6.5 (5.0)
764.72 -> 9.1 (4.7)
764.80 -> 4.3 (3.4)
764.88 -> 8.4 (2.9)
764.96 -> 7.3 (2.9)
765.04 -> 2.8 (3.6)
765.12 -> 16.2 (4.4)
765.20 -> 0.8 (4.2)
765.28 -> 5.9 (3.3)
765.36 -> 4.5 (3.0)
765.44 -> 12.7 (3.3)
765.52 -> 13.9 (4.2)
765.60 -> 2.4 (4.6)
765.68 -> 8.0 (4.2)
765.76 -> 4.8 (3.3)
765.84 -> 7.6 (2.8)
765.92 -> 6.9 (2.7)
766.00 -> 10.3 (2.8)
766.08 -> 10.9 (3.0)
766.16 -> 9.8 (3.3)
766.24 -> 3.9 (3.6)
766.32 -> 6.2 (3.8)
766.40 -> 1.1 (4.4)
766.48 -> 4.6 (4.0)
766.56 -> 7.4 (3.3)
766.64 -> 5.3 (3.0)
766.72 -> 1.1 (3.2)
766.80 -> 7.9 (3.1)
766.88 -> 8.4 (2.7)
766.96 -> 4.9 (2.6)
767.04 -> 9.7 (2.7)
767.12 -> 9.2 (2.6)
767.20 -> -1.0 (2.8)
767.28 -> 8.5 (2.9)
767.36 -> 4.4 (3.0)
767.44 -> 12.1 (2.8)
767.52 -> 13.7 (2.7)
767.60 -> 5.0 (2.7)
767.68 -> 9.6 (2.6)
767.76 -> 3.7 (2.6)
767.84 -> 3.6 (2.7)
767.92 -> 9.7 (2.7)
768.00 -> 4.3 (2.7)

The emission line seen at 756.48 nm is [S II]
